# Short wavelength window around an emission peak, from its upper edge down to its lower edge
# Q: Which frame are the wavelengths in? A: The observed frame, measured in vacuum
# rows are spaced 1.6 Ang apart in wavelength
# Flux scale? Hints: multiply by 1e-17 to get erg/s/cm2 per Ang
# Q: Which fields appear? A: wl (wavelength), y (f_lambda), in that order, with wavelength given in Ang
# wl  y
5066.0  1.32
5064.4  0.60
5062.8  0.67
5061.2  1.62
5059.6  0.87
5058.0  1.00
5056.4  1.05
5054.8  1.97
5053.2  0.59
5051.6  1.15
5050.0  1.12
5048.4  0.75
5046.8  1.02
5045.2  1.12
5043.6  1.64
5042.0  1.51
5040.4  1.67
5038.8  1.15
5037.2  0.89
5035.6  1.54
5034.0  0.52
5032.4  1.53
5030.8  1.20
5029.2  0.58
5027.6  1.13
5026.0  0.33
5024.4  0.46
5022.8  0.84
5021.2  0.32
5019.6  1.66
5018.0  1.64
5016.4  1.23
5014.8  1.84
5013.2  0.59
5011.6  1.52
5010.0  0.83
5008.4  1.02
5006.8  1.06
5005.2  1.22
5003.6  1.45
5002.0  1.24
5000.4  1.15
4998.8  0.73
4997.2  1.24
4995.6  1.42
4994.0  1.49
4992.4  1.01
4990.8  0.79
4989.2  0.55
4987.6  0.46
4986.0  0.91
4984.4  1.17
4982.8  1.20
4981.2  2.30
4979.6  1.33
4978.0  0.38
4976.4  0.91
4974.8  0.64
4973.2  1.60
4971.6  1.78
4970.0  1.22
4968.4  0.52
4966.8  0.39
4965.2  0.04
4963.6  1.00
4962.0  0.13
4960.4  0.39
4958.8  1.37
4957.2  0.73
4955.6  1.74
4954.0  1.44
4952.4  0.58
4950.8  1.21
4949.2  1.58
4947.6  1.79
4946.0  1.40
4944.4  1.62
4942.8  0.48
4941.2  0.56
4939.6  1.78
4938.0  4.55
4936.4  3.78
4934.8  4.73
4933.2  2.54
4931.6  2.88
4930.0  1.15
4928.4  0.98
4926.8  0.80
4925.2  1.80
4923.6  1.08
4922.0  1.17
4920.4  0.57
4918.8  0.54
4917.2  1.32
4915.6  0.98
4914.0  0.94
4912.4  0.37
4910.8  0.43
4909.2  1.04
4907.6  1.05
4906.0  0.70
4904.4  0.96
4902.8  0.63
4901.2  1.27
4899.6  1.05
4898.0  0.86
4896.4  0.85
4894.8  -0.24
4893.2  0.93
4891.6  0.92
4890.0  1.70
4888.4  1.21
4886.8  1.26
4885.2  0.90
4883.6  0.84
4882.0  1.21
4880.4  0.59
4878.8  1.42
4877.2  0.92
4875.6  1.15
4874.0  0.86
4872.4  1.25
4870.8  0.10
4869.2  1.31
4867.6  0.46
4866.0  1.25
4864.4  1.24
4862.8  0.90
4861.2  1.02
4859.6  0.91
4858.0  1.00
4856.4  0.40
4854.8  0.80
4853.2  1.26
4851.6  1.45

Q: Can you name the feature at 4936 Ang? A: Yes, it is [O II] 3727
